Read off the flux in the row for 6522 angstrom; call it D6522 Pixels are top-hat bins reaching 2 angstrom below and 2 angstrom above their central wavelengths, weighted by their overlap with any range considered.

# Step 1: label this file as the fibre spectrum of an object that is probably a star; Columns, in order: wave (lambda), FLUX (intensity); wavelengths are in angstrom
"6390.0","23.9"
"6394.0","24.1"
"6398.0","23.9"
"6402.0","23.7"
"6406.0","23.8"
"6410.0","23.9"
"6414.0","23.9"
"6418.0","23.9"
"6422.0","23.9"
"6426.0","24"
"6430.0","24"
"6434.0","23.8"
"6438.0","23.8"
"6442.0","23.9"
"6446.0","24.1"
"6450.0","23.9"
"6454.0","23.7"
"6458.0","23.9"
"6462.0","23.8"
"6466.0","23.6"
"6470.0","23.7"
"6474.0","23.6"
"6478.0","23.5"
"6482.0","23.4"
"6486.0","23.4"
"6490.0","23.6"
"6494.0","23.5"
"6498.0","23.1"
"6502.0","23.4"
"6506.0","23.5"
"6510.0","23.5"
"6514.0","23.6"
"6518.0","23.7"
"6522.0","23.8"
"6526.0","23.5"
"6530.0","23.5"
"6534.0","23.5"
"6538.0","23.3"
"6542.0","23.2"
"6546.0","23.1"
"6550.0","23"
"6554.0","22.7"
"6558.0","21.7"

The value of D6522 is 23.8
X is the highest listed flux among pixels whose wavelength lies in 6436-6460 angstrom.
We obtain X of 24.1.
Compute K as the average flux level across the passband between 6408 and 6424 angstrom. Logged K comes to 23.9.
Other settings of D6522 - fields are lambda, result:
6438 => 23.8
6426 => 24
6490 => 23.6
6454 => 23.7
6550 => 23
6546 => 23.1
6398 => 23.9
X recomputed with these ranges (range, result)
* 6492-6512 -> 23.5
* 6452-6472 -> 23.9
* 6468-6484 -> 23.7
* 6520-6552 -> 23.8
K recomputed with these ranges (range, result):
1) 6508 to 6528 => 23.6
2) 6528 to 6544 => 23.4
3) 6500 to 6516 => 23.5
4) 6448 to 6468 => 23.8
